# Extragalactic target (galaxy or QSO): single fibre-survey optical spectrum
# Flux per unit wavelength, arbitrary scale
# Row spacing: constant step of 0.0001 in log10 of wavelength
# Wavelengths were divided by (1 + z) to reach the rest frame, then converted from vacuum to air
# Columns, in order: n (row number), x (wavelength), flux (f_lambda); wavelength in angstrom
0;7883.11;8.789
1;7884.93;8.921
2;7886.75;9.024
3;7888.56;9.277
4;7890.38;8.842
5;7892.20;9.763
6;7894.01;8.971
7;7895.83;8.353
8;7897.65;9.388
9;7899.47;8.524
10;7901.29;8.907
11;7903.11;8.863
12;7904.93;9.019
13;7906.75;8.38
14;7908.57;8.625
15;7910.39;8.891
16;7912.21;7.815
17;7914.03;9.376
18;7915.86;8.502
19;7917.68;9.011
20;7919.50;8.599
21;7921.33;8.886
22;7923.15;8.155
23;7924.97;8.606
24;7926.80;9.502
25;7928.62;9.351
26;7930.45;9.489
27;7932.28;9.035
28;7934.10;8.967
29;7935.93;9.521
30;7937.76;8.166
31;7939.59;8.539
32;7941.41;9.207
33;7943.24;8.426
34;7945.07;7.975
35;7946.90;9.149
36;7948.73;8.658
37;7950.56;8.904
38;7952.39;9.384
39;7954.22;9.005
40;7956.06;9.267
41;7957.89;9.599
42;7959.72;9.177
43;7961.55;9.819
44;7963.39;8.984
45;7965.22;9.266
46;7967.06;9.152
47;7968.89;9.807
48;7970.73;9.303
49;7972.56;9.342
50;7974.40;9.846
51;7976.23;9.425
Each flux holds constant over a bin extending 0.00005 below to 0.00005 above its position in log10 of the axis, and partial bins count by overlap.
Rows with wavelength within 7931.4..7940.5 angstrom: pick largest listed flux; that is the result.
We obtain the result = 9.521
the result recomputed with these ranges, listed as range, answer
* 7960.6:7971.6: 9.819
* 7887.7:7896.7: 9.763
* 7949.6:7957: 9.384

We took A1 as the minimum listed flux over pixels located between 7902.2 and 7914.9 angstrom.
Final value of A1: 7.815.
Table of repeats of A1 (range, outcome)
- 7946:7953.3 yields 8.658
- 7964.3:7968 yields 9.152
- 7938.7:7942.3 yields 8.539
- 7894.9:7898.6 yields 8.353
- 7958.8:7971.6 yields 8.984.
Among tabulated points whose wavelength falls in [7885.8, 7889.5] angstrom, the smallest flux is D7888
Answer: 9.024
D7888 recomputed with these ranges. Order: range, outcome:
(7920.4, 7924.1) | 8.155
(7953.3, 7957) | 9.005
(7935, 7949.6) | 7.975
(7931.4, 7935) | 8.967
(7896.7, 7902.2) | 8.524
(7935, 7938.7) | 8.166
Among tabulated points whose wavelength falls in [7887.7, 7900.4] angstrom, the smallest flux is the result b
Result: 8.353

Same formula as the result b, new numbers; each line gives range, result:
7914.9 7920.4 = 8.502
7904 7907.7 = 8.38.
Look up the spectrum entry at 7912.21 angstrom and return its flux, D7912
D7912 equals 7.815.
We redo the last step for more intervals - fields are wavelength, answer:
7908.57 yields 8.625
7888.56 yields 9.277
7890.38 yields 8.842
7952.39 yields 9.384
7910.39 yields 8.891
